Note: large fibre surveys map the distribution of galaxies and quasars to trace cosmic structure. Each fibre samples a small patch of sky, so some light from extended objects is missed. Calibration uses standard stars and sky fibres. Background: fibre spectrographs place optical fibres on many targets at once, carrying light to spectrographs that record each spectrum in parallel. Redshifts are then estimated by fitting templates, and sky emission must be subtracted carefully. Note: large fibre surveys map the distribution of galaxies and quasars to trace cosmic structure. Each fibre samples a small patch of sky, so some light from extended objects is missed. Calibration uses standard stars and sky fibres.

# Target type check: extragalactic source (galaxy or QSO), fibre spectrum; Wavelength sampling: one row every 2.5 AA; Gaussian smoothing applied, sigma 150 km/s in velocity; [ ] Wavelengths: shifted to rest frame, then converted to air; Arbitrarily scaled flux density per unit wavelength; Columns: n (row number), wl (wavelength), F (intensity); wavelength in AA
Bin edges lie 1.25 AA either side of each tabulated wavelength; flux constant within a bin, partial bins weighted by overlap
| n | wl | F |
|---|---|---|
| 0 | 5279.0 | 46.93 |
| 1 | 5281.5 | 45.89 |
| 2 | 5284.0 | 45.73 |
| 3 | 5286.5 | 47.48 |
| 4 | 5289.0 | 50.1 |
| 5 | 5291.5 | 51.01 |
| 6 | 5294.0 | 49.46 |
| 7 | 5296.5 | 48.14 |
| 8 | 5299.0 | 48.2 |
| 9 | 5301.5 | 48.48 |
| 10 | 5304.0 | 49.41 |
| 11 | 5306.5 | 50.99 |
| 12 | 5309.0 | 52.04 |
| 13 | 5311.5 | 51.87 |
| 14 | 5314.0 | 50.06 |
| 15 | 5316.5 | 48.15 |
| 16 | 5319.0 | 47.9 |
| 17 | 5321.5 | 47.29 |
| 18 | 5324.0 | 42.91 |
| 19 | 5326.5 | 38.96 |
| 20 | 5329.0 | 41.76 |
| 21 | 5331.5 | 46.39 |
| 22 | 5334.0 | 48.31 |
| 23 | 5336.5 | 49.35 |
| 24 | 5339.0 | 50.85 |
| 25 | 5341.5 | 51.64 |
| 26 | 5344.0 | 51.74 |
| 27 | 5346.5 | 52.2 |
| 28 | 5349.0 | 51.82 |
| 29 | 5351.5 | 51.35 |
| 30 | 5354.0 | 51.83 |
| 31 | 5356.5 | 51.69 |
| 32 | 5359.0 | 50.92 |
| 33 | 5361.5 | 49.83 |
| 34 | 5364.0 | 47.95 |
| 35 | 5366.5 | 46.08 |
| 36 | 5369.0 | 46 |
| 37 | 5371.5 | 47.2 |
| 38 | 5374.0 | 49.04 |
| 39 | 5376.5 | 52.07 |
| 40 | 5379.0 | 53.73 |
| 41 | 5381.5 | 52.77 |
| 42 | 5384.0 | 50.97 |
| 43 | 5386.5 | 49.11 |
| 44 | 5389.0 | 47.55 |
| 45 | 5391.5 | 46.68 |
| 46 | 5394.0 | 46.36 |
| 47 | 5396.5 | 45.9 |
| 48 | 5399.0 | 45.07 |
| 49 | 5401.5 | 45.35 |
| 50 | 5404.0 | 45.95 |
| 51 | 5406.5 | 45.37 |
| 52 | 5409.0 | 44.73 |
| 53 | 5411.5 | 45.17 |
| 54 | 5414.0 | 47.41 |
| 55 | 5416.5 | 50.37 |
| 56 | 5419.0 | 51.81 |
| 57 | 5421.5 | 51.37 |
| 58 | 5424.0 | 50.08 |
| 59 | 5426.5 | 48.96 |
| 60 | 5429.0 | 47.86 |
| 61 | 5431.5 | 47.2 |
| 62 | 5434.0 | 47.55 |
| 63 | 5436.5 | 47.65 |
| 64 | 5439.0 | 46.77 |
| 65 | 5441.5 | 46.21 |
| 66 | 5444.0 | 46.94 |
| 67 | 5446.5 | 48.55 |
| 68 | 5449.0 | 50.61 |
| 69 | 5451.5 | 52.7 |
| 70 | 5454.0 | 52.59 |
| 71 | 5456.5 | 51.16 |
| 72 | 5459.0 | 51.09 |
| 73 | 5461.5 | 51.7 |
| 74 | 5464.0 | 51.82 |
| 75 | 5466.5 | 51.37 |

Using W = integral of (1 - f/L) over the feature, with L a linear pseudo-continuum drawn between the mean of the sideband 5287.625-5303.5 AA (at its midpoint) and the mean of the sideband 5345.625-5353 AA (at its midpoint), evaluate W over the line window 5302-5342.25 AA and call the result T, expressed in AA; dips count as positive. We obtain 2.0 AA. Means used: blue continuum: 49.2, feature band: 48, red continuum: 51.8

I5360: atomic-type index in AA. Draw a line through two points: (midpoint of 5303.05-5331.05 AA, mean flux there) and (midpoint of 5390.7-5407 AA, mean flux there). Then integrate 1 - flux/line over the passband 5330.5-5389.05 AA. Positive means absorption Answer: -4.5 AA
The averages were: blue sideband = 47.3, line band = 50.1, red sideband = 45.8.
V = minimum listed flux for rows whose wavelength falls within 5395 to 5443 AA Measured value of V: 44.73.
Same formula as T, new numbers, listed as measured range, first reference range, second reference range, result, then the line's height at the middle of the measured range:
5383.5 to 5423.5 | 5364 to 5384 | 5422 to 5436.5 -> 1.2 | 48.9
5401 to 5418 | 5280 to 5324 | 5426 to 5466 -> 1.0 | 49.2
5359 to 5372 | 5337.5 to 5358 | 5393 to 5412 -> 0.5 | 49.6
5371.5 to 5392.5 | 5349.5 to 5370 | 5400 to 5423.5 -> -0.6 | 48.7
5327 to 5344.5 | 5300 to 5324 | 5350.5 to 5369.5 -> 0.5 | 49.4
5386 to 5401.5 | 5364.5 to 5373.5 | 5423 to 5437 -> 0.3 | 47.4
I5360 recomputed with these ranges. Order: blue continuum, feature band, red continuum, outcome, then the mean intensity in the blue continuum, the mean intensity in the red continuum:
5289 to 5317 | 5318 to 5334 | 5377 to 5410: 1.6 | 49.9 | 47.8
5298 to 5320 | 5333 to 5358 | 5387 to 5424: -1.2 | 49.7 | 47.2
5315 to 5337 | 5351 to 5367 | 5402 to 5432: -1.2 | 45.6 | 48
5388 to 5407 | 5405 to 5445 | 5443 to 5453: 0.2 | 46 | 49.8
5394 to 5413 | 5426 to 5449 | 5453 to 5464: 0.8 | 45.5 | 51.6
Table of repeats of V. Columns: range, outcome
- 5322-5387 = 38.96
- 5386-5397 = 45.9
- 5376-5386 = 50.97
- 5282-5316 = 45.73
